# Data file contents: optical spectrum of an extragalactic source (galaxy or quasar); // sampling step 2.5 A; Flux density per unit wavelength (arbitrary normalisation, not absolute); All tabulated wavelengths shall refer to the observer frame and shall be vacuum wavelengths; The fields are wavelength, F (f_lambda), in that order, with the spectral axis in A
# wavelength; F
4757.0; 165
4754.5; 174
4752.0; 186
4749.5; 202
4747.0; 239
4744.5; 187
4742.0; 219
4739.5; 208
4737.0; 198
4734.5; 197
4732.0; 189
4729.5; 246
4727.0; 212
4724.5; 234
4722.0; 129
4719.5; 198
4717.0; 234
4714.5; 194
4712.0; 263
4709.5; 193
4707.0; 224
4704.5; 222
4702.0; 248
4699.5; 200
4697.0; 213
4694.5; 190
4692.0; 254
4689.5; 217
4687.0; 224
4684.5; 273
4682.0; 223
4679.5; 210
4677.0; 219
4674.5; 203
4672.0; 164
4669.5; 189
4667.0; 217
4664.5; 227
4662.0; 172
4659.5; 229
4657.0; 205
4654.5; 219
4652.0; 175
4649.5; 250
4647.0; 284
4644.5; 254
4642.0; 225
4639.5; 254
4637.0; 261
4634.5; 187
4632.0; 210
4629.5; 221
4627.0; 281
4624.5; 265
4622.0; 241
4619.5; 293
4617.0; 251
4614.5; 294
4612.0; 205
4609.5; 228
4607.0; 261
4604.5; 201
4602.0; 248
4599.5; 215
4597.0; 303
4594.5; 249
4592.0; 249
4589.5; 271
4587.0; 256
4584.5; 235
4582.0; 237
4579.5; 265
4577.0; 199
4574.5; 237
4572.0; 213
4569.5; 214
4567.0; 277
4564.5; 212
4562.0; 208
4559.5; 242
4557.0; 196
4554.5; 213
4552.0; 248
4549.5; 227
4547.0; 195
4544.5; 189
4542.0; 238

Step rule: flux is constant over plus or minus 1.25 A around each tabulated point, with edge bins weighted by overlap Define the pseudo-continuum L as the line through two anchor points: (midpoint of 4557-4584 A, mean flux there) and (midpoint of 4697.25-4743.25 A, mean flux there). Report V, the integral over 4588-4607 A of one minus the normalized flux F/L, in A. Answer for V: -1.9 A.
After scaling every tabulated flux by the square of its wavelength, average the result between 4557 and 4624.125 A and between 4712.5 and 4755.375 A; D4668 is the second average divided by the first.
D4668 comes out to 0.9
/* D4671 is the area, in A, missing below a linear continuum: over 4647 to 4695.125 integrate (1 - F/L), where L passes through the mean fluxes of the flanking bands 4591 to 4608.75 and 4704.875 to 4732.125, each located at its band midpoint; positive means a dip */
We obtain 2.0 A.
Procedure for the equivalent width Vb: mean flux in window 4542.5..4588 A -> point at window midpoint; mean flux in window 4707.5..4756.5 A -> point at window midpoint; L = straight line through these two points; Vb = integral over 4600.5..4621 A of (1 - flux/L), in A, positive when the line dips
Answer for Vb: -2.5 A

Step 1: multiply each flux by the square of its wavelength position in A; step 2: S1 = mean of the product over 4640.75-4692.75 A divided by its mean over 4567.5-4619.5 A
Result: 0.93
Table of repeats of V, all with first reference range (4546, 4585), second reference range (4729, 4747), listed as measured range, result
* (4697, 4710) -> -0.47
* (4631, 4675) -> -0.38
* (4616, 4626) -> -1.97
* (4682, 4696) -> -1.19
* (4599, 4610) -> -0.50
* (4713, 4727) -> 0.58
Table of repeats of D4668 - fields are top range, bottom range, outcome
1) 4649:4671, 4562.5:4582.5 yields 0.93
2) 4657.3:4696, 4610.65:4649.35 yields 0.88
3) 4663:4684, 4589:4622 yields 0.86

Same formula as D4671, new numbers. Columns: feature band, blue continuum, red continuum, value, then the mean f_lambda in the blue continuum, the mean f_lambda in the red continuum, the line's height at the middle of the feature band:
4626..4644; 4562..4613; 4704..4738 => -0.5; 238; 209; 228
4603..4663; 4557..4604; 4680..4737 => -1.7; 239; 217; 230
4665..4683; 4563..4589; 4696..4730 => 1.3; 235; 214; 220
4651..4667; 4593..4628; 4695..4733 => 1.9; 252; 213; 234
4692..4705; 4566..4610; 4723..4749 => 0.1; 242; 212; 219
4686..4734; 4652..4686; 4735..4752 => -1.5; 210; 207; 208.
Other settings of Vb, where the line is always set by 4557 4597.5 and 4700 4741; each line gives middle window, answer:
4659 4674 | 1.6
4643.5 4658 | -0.4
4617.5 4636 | -1.1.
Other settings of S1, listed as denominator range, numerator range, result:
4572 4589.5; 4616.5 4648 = 1.06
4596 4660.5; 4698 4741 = 0.91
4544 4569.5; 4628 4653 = 1.09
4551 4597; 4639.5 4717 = 0.97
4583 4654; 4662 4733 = 0.90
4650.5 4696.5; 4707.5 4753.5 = 1.00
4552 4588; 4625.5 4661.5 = 1.04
